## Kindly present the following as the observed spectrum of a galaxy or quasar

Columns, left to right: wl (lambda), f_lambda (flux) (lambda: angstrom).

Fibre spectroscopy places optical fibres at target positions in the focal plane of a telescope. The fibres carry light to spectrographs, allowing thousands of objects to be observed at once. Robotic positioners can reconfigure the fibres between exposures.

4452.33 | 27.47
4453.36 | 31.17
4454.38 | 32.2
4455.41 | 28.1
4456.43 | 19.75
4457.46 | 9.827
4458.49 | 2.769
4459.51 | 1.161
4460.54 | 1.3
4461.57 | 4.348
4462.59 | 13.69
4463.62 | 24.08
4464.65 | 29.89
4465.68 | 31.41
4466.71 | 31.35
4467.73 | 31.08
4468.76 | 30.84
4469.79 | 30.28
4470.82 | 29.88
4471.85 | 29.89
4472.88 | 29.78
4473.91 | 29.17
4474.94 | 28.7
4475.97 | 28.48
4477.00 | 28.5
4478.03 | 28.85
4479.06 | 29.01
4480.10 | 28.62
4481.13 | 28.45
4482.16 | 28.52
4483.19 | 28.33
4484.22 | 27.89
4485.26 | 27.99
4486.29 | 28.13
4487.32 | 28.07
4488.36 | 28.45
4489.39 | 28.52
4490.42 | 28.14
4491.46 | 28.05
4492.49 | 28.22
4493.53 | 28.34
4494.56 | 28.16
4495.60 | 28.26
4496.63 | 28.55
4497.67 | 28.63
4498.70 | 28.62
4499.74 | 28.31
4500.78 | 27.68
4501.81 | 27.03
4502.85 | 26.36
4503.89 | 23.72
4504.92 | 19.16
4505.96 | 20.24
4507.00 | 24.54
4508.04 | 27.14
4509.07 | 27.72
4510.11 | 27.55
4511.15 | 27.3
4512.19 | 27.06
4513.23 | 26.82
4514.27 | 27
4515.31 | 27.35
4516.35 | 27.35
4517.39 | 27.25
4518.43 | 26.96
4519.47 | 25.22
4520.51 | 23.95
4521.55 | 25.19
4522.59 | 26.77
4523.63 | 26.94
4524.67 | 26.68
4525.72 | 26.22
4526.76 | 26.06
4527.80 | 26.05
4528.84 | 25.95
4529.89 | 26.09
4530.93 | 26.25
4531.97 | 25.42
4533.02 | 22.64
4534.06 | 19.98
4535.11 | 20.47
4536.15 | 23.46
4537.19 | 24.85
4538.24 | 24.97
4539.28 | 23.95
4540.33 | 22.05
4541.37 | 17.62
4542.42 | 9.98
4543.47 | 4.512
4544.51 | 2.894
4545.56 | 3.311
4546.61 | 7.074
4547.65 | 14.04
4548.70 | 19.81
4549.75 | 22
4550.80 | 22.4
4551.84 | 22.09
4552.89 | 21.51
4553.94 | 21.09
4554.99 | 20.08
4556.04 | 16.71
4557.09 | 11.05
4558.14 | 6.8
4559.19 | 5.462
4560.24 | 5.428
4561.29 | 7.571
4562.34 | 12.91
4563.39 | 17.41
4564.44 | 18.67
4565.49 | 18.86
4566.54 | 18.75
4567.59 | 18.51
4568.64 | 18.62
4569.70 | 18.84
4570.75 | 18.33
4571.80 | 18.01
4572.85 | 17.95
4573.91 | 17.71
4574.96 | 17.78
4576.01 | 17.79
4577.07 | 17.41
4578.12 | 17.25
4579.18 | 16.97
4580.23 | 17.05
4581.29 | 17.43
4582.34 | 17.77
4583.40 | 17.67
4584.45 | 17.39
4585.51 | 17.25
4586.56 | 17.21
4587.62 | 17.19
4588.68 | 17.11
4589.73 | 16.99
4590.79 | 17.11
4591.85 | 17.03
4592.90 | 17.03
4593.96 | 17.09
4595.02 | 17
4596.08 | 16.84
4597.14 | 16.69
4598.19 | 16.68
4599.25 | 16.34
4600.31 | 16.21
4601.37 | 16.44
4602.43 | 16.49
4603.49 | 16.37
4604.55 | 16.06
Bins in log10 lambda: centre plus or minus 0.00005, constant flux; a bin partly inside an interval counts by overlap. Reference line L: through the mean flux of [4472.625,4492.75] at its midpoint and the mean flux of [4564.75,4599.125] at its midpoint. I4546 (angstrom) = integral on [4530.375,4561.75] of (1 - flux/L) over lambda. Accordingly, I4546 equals 7.5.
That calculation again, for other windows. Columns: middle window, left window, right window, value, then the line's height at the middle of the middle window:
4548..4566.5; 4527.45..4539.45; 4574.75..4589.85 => 4.4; 20.8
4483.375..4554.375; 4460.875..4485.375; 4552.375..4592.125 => -4.9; 22.3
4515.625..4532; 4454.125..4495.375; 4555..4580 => -5.0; 20.1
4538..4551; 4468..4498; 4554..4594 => 3.7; 20.3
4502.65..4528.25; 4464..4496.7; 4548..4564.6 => -3.6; 22.8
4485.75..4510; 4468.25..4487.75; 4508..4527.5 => 0.7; 27.8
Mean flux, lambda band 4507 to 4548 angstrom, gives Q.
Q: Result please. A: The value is 22.6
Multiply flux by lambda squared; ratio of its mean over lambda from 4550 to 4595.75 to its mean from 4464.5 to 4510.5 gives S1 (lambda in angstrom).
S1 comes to 0.6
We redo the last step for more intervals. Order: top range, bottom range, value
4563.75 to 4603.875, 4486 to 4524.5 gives 0.67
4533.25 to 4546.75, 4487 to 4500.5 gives 0.58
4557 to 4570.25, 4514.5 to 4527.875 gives 0.54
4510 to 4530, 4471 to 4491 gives 0.94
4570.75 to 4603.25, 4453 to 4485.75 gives 0.74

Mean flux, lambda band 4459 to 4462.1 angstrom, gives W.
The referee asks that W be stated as 2.36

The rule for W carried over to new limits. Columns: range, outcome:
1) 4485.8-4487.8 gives 28.1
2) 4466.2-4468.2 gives 31.4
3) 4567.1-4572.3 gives 18.5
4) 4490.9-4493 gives 28.1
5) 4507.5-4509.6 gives 27.5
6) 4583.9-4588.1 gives 17.3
